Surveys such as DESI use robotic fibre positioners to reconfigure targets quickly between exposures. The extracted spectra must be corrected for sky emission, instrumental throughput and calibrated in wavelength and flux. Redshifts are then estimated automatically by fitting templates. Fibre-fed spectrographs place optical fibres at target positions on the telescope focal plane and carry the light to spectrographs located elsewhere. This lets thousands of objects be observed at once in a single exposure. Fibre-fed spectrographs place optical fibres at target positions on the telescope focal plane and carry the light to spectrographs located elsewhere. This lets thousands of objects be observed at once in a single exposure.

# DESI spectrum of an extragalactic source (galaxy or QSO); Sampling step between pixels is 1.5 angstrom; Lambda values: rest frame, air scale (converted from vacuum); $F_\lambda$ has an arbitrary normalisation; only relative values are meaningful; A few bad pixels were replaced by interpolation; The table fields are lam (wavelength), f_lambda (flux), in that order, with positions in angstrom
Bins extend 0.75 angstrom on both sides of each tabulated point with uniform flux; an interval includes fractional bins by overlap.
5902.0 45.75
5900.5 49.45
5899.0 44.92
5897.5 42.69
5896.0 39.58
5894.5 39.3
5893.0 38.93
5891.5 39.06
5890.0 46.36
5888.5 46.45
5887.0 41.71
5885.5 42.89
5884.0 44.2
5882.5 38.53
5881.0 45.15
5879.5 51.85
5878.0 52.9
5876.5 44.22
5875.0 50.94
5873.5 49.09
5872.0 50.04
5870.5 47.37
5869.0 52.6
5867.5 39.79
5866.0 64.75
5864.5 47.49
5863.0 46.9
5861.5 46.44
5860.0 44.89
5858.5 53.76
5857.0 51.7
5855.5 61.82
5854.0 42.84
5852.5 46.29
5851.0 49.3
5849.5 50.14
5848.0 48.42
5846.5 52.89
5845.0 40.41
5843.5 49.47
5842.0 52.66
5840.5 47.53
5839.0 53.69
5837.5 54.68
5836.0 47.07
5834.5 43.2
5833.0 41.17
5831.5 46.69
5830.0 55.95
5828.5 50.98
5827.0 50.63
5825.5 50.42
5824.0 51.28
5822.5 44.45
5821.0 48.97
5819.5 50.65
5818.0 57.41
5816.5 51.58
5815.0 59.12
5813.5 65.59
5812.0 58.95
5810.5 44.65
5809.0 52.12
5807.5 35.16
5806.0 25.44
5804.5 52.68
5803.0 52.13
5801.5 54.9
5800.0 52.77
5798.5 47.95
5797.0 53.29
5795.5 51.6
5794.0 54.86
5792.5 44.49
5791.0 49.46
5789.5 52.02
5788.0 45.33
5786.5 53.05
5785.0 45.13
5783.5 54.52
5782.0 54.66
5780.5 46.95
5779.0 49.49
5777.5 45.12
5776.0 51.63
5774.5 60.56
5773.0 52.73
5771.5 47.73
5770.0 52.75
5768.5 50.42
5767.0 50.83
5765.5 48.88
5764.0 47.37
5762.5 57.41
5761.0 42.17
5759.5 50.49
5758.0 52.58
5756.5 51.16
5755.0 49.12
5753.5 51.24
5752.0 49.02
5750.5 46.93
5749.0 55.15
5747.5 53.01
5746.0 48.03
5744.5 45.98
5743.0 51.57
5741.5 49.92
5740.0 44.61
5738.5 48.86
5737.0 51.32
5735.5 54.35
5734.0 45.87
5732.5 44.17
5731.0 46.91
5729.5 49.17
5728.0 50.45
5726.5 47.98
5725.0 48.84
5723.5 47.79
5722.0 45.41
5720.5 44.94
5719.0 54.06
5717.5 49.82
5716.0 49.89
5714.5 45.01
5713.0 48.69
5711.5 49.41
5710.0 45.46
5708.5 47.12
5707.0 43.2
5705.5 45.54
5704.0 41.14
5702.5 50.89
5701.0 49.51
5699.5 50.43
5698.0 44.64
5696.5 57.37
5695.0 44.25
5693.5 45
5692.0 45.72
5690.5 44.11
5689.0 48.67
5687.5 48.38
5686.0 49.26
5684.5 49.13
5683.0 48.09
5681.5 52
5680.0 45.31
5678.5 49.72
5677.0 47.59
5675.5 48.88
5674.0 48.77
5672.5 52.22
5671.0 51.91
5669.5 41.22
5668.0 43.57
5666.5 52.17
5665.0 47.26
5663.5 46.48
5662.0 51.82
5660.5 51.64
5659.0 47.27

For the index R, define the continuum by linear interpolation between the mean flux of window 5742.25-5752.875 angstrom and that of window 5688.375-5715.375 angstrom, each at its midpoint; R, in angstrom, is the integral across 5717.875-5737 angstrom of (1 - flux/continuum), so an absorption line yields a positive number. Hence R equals 0.08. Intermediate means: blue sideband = 47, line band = 48.5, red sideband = 50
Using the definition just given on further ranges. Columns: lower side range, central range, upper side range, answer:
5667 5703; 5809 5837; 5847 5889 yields -1.62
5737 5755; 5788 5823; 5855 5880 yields -0.34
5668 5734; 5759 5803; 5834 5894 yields -2.57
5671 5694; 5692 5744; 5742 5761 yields 1.28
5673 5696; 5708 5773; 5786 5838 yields -0.52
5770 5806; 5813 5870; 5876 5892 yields -3.45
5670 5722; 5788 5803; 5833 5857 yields -0.68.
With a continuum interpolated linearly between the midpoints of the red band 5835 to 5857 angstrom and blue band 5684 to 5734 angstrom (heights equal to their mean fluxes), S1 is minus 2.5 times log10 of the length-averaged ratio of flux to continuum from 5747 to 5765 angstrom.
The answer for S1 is -0.05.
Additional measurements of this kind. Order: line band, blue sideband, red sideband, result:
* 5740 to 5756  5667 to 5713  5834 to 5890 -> -0.041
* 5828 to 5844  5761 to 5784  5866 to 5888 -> -0.015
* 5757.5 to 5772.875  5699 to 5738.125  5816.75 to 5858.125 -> -0.032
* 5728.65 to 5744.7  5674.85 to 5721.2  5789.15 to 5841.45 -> 0.001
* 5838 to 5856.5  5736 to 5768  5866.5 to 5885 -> -0.039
